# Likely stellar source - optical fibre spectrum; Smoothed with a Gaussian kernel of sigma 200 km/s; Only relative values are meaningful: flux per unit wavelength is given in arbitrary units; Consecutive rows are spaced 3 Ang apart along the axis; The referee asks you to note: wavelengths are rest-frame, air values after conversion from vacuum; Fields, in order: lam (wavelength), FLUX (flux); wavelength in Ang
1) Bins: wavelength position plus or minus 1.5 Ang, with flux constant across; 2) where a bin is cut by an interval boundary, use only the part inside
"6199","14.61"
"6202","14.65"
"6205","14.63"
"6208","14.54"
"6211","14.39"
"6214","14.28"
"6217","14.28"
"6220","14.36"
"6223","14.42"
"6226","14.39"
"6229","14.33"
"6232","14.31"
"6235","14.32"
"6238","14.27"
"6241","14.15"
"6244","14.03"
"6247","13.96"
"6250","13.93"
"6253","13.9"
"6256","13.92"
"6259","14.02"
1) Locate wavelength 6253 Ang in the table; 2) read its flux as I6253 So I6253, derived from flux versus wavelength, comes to 13.9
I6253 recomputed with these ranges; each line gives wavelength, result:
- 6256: 13.92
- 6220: 14.36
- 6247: 13.96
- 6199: 14.61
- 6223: 14.42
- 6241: 14.15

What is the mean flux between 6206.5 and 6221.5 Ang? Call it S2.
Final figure 14.4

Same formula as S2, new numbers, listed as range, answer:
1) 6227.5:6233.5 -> 14.3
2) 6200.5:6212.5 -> 14.6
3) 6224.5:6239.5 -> 14.3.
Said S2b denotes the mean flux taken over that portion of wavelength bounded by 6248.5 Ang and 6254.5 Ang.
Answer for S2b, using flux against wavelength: 13.9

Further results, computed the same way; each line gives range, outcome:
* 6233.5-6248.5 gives 14.1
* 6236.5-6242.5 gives 14.2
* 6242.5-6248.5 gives 14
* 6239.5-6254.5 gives 14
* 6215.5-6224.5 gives 14.4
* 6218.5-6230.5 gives 14.4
